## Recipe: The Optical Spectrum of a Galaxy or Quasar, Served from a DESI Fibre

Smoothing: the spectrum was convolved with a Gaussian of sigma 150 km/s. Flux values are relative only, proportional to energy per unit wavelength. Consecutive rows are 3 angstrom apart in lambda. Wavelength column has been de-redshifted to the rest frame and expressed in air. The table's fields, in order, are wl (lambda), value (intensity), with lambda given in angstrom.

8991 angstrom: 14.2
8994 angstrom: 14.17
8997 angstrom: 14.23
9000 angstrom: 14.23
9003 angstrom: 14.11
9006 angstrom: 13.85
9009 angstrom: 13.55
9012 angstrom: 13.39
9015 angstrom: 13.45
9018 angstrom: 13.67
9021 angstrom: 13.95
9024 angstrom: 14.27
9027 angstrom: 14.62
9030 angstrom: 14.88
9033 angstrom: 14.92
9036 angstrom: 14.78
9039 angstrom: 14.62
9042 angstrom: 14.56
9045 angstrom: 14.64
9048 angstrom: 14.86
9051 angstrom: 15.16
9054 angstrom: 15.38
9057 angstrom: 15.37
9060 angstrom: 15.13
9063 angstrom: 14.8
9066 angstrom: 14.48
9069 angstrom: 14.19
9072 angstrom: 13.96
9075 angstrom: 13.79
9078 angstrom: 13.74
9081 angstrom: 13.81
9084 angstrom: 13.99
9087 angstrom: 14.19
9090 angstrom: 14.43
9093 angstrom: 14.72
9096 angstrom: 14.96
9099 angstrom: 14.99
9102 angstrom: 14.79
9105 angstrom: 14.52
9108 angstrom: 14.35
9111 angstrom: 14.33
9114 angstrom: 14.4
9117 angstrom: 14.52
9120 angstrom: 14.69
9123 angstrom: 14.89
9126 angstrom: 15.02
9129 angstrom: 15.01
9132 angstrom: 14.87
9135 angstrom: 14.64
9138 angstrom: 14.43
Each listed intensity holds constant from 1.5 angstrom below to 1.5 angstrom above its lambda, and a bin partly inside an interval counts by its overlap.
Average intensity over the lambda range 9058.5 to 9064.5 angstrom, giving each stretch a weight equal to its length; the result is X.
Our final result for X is 15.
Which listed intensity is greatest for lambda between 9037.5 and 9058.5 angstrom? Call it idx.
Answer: 15.38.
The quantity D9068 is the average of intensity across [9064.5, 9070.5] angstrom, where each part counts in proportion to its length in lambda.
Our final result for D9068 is 14.3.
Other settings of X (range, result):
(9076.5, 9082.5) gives 13.8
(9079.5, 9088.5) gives 14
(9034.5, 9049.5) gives 14.7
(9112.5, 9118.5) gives 14.5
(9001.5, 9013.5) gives 13.7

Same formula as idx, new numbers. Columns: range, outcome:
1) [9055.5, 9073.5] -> 15.37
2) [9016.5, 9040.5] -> 14.92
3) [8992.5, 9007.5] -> 14.23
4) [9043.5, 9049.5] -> 14.86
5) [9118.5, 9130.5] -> 15.02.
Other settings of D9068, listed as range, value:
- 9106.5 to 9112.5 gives 14.3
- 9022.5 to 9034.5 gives 14.7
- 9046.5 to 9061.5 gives 15.2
